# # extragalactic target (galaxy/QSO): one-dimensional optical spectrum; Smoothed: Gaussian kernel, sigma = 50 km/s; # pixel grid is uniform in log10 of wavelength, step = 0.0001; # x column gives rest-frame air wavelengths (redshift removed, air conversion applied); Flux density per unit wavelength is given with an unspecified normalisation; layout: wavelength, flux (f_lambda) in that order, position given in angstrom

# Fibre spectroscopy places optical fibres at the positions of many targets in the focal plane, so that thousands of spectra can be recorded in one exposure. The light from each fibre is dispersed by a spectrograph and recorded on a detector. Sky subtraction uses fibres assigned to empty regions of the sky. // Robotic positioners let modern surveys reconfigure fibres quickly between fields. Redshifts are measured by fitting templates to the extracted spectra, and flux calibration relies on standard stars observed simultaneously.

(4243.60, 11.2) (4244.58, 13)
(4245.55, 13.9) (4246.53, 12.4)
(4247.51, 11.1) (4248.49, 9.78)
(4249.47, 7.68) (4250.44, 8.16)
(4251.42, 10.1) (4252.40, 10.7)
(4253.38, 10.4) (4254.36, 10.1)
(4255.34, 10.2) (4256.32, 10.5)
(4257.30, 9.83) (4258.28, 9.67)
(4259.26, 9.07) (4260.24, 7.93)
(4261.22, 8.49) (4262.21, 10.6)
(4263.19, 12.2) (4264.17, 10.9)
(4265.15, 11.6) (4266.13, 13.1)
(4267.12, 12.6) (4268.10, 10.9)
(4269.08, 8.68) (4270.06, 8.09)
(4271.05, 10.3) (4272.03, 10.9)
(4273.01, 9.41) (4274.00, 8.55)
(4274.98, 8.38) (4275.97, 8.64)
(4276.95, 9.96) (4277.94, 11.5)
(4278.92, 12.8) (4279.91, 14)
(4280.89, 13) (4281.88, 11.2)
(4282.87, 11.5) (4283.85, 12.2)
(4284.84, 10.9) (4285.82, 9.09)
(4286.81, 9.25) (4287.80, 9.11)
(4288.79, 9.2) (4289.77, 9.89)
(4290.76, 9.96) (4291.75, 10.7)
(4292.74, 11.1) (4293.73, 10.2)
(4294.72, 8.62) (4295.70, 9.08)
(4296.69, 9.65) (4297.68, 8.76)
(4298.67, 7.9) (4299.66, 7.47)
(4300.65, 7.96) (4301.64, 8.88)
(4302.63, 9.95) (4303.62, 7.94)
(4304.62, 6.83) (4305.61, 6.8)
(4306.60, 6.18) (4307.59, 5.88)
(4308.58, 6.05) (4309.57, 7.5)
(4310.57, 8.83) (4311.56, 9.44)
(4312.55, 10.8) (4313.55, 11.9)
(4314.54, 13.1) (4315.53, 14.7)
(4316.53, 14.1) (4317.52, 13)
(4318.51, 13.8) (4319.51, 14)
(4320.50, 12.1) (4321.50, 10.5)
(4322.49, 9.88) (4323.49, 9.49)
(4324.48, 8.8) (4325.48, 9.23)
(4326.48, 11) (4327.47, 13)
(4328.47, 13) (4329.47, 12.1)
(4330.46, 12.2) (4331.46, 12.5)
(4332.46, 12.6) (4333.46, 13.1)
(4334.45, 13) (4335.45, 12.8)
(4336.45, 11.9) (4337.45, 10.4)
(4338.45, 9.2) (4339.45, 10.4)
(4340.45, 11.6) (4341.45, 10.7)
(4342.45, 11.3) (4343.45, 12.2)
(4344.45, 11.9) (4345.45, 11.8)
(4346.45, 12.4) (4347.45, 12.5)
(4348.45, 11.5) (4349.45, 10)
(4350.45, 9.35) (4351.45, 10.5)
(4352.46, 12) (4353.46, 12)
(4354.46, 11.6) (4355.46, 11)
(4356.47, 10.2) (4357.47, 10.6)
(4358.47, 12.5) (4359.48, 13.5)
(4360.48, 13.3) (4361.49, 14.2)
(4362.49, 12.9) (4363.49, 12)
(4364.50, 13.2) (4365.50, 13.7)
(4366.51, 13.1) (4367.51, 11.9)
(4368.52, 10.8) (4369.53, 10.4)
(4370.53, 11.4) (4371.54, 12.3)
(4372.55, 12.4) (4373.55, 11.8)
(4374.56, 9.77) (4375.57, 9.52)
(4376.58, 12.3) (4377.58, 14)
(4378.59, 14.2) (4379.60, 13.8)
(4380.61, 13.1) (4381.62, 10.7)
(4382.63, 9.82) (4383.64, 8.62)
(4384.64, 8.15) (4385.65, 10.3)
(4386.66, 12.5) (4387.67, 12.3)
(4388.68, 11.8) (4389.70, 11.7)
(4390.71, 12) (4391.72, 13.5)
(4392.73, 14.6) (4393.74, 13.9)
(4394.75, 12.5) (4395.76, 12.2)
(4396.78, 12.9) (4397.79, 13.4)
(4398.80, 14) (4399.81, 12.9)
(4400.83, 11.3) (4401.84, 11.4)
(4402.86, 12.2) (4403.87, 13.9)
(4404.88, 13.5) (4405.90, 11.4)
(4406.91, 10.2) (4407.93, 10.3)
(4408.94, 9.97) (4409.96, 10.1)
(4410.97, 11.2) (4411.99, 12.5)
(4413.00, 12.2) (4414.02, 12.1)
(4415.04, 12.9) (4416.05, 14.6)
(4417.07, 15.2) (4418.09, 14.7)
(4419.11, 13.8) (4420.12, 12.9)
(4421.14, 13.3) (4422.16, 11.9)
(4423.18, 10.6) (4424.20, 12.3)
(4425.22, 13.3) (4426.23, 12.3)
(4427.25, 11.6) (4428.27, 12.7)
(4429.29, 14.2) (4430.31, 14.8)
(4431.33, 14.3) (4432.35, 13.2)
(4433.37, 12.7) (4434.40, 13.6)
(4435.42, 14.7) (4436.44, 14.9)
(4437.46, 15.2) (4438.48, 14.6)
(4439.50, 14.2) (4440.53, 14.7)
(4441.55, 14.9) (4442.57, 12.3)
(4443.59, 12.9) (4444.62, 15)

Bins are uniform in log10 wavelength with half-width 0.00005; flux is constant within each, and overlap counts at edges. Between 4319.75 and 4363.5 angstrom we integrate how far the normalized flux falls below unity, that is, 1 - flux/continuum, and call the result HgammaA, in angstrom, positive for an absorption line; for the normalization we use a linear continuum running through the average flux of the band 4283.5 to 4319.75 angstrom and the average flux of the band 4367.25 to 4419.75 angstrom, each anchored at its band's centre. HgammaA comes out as -3.4 angstrom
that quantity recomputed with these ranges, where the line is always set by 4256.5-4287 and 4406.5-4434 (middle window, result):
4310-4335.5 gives -1.4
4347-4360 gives 0.4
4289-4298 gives 0.9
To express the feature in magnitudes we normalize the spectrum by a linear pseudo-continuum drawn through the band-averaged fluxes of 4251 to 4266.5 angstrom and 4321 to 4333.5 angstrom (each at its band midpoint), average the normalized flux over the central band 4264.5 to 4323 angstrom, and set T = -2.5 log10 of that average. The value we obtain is 0.07 mag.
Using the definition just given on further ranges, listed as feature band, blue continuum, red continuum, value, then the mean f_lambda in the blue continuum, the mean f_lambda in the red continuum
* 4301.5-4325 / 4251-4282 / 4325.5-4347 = 0.14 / 10.4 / 11.8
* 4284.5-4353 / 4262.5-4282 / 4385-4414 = 0.08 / 10.8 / 12.1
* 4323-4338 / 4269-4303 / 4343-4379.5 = -0.05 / 9.92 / 11.9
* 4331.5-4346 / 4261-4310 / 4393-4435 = -0.07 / 9.69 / 12.7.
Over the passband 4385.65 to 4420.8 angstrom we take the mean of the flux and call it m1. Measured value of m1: 12.5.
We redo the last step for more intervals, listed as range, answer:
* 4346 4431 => 12.2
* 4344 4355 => 11.4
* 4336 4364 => 11.6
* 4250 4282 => 10.4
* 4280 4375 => 10.9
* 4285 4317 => 9.29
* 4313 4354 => 11.7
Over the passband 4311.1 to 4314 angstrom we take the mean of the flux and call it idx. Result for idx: 10.7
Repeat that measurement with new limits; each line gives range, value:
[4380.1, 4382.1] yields 11.9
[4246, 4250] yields 10.3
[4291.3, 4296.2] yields 9.94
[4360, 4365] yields 13.1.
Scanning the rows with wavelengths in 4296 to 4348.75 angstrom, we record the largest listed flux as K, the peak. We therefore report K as 14.7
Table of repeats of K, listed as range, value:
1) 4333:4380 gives 14.2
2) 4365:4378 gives 14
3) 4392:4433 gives 15.2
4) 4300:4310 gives 9.95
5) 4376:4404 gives 14.6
